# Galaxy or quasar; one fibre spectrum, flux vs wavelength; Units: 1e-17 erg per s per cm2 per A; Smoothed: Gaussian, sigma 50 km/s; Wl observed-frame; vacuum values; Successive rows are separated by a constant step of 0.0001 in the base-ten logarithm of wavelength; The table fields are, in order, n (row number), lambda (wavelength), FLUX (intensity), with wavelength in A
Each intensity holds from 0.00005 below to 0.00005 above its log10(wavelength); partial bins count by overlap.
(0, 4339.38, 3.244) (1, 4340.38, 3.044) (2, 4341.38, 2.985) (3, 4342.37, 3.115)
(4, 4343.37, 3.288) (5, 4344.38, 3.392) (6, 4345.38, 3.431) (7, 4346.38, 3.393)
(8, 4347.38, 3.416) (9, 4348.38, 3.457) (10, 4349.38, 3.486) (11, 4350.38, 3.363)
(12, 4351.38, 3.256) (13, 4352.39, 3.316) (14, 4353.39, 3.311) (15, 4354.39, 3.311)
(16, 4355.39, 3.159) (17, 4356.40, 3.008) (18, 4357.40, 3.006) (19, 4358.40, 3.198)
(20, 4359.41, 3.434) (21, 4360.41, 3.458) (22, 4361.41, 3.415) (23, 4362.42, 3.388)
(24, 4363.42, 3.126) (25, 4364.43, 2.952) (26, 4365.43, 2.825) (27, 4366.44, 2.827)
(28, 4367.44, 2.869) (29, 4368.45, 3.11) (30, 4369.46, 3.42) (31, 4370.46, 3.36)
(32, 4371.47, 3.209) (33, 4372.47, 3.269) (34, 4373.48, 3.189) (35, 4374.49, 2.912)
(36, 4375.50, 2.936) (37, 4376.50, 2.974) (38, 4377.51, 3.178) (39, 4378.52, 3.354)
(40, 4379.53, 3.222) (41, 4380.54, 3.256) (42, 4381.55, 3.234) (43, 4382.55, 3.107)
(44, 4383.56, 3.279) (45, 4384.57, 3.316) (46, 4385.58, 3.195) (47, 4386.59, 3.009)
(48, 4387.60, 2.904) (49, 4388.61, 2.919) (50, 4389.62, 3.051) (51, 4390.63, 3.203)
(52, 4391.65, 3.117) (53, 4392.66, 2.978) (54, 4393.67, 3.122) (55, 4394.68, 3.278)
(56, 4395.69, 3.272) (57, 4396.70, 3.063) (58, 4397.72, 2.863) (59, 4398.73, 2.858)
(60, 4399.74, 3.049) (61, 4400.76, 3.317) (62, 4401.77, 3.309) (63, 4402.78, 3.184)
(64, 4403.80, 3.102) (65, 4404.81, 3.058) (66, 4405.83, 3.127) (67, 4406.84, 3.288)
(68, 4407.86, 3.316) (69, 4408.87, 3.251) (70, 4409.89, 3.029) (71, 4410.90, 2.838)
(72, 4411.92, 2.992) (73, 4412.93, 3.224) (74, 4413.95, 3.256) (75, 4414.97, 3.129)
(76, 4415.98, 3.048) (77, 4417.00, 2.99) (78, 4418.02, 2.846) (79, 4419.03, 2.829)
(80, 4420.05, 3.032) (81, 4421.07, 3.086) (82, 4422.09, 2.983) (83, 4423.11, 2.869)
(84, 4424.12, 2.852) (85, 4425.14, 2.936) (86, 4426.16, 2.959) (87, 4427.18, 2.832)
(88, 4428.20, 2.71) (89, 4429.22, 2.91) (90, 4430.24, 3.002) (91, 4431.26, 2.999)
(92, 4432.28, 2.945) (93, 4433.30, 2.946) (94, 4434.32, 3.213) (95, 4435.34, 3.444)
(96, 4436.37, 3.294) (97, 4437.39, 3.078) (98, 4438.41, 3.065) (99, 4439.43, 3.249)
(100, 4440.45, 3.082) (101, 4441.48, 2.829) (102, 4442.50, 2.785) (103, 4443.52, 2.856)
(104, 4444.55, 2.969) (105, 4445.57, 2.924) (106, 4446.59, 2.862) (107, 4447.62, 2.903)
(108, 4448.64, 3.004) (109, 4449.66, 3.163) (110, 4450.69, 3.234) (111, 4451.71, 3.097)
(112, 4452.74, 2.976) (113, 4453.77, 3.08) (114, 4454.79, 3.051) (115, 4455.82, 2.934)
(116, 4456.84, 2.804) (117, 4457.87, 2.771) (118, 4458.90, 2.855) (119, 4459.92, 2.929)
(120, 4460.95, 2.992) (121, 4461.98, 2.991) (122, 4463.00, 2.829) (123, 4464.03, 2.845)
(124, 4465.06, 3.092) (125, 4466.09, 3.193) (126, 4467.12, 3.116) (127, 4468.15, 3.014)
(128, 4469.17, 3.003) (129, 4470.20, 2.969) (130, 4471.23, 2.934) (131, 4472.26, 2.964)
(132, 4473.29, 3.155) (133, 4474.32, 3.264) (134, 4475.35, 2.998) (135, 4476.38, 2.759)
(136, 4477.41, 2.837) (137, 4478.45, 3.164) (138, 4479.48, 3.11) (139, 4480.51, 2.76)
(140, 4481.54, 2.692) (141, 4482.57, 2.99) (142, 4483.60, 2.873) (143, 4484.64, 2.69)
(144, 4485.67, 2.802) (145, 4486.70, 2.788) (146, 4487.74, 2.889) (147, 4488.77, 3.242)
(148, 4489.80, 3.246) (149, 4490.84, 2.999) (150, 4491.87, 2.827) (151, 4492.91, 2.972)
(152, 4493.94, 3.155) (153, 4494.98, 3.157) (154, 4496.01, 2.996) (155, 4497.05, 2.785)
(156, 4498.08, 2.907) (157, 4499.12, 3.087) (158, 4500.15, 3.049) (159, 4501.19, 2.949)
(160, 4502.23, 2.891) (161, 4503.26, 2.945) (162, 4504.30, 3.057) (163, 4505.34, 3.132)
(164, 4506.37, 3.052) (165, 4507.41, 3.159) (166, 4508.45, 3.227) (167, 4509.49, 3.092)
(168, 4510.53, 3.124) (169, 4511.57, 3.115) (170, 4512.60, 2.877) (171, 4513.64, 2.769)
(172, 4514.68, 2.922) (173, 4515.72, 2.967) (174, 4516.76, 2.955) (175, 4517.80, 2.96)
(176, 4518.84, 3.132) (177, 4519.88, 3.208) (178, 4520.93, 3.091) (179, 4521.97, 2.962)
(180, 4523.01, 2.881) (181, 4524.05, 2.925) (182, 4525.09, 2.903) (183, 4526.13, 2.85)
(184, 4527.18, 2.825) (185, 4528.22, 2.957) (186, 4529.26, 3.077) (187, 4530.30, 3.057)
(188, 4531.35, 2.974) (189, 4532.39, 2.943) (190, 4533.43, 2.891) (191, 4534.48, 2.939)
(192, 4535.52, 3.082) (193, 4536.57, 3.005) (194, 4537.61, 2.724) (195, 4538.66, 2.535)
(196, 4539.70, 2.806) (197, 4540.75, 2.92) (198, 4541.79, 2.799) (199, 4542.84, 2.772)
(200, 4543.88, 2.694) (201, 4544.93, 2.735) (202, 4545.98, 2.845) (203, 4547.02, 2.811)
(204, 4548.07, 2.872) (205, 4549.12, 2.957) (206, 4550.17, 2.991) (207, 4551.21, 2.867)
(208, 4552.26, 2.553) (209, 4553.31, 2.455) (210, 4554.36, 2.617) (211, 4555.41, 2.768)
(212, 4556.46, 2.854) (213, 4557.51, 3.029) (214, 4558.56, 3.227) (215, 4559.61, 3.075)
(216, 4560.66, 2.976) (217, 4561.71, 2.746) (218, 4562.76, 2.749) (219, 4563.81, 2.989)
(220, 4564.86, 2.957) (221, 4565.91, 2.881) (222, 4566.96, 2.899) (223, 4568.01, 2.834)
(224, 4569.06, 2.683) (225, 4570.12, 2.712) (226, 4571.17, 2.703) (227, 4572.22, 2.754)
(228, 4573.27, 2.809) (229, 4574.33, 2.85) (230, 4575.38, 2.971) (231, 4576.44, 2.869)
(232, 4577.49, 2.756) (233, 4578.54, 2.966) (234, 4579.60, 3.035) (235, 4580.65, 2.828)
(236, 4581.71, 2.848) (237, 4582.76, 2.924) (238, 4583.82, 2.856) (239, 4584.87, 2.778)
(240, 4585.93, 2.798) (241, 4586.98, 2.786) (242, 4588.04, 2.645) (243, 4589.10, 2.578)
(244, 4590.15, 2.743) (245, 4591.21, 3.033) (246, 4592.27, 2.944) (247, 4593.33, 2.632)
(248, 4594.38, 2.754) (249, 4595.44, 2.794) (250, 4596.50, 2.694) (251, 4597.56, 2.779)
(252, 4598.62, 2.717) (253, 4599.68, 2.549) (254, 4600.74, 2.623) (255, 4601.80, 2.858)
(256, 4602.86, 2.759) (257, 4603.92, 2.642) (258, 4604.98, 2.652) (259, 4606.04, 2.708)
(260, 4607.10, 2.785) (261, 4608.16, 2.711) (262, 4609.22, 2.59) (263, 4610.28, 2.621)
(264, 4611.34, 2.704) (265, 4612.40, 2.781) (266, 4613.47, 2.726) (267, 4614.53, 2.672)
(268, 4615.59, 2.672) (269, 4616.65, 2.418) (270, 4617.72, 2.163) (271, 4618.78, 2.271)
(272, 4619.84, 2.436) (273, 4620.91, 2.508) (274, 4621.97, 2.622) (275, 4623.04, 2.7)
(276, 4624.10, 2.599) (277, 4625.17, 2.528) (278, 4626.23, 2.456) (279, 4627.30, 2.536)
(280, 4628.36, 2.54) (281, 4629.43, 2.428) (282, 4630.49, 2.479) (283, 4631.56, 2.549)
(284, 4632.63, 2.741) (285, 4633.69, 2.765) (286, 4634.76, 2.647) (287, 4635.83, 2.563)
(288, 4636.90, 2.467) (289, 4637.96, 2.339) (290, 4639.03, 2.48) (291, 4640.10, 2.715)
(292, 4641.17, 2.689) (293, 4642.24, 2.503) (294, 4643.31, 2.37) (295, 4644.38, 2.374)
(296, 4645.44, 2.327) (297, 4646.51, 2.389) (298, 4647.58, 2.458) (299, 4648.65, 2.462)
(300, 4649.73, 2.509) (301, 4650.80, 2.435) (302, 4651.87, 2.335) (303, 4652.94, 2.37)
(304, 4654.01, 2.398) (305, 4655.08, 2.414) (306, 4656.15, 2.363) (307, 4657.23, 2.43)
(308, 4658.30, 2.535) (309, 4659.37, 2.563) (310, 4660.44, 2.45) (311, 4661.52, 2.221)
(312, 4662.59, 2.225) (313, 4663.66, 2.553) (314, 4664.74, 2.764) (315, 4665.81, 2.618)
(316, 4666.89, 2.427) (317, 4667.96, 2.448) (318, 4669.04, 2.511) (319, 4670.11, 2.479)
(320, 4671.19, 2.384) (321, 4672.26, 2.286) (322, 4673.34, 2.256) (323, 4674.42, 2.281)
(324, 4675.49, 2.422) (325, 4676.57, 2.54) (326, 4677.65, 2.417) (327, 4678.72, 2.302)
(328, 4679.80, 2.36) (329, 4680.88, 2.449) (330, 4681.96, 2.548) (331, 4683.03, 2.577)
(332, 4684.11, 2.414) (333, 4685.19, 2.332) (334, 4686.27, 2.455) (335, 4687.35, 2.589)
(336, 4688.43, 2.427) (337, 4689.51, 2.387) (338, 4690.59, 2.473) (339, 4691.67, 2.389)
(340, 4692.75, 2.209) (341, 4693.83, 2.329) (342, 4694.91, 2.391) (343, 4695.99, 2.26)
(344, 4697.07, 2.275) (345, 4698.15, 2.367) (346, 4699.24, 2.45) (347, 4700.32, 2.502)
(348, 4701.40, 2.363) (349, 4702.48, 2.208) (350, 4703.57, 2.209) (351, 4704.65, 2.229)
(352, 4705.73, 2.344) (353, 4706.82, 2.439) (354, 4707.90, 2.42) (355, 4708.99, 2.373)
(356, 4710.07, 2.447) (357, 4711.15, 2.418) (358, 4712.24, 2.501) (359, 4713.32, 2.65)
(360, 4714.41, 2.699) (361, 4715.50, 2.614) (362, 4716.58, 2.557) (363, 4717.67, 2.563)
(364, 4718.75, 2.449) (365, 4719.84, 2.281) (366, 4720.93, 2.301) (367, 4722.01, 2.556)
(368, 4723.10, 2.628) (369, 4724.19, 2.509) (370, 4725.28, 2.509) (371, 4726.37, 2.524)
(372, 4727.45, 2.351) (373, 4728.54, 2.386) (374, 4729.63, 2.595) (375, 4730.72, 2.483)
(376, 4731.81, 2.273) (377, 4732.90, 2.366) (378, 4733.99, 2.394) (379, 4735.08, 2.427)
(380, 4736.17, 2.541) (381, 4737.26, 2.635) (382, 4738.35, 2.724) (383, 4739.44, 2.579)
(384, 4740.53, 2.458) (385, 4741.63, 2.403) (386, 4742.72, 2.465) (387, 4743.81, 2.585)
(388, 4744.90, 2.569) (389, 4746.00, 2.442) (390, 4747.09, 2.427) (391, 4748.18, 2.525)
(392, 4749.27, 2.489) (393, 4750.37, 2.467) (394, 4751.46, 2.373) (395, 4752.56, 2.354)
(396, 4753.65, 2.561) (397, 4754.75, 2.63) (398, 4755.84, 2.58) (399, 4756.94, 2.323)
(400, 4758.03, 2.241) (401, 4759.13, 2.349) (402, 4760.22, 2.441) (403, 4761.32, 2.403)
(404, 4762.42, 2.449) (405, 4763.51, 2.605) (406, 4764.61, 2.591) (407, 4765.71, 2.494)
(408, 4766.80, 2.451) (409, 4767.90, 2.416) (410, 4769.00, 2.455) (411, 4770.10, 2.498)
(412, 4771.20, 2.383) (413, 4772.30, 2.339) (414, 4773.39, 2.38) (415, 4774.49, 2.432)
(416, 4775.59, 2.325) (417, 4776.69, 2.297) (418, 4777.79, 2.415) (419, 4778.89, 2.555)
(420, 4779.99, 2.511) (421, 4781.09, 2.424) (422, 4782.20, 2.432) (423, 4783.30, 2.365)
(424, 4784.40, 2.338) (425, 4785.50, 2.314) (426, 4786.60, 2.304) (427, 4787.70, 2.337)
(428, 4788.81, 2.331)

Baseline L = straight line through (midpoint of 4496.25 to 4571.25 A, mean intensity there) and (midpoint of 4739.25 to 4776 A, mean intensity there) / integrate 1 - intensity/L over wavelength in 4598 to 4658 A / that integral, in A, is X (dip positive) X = 3.9 A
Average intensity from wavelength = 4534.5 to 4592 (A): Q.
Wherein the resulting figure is 2.83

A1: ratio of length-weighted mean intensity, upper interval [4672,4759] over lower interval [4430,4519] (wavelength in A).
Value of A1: 0.81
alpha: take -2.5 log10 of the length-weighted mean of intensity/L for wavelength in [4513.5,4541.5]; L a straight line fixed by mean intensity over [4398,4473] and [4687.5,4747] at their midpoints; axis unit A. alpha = -0.04 mag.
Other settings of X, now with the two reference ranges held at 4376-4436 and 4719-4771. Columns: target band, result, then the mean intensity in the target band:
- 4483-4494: -0.1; 2.94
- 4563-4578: -0.3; 2.83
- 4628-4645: 0.8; 2.54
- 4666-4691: 1.6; 2.43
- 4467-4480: -0.3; 3.02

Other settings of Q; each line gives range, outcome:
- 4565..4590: 2.82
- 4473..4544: 2.96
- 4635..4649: 2.48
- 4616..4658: 2.48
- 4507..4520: 3.03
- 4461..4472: 3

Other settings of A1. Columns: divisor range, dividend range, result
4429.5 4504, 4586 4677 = 0.85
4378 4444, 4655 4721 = 0.79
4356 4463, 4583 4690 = 0.83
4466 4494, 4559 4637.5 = 0.91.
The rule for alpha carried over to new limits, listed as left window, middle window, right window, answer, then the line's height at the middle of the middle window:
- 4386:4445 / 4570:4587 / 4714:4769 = -0.03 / 2.76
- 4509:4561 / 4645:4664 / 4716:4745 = 0.10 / 2.65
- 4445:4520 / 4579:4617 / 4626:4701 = -0.04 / 2.64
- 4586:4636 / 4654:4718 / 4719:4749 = 0.05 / 2.54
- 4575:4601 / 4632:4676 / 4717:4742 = 0.08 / 2.65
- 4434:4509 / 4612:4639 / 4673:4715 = 0.02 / 2.59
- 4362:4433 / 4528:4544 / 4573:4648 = -0.03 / 2.8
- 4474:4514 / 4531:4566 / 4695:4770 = 0.00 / 2.86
